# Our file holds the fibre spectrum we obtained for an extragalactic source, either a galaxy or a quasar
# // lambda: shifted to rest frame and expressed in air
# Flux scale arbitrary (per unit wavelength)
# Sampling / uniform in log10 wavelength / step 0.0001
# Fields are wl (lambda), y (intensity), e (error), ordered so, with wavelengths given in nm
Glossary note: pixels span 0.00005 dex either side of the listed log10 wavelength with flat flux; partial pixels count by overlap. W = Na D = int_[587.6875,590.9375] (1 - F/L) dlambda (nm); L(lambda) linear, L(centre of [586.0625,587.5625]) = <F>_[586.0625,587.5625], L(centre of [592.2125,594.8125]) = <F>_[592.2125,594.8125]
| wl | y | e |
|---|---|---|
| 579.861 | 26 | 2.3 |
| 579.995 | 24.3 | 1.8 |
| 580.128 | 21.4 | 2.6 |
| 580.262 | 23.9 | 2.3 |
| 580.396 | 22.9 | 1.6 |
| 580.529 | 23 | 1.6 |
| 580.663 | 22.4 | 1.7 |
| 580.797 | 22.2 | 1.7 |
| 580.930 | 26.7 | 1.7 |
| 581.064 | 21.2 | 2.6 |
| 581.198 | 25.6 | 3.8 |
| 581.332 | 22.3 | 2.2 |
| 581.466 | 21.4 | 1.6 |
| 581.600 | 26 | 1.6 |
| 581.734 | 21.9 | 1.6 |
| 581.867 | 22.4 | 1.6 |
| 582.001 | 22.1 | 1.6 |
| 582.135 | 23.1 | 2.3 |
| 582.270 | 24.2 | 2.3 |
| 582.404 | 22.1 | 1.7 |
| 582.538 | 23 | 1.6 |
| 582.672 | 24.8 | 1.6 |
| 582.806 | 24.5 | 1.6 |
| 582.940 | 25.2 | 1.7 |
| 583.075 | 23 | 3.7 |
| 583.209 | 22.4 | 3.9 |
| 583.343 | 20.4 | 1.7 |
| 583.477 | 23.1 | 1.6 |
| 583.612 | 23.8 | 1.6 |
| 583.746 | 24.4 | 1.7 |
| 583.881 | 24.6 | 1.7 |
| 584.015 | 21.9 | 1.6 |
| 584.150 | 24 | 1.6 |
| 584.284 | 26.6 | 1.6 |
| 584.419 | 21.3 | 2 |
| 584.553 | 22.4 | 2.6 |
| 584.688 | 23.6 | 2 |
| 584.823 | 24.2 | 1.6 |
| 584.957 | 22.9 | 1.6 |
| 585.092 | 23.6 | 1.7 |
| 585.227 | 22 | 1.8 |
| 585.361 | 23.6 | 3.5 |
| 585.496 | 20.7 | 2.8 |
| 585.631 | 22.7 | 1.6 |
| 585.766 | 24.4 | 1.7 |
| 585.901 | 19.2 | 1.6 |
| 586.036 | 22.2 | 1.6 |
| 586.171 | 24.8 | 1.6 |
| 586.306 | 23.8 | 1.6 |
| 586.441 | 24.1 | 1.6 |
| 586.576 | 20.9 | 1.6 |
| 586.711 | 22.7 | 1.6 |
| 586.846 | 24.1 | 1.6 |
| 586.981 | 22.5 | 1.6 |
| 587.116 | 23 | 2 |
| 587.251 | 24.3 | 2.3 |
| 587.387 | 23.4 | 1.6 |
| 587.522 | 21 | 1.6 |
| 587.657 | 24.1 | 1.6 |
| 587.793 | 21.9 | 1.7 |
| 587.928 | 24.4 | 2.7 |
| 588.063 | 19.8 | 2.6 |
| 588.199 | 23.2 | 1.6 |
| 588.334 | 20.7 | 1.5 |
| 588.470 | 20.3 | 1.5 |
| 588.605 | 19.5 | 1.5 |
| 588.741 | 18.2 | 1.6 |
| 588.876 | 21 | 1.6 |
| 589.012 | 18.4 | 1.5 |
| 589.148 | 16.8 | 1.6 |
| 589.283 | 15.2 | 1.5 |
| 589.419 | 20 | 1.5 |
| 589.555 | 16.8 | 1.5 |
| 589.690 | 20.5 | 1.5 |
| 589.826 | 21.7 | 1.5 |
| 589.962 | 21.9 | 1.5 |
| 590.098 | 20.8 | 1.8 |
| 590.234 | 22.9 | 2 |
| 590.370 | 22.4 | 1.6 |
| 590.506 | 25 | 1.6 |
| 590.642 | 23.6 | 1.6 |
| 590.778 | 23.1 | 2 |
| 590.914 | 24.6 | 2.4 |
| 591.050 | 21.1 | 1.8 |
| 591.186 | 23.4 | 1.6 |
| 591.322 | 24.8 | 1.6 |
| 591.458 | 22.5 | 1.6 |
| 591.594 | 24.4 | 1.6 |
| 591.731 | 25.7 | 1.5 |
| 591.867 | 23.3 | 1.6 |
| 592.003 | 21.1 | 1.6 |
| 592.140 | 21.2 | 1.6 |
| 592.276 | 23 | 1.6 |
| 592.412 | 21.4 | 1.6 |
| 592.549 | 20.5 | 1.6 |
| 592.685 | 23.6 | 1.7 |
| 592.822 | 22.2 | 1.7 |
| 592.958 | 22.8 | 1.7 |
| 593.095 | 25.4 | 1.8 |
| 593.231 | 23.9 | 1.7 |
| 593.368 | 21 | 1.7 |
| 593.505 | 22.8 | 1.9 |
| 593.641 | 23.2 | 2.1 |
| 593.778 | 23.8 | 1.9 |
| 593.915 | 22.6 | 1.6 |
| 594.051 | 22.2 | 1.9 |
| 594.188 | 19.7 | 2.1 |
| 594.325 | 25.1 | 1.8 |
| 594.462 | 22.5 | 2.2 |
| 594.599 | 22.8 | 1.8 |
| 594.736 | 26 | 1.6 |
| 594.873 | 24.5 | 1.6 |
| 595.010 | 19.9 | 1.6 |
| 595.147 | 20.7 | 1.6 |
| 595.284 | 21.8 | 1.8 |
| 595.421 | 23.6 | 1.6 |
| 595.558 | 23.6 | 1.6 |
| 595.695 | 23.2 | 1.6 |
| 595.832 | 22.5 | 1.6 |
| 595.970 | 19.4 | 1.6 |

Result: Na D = 0.30 nm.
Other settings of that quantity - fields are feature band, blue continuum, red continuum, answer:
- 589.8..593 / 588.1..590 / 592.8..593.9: -0.20 nm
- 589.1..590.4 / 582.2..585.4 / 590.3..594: 0.18 nm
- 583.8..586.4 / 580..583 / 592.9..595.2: 0.01 nm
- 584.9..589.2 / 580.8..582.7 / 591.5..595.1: 0.20 nm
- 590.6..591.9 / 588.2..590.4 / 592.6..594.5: -0.15 nm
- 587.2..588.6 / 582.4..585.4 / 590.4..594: 0.07 nm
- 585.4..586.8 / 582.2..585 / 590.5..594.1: 0.04 nm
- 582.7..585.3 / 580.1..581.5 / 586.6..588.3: -0.05 nm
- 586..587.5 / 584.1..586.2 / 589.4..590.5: -0.06 nm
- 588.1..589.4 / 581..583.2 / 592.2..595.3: 0.21 nm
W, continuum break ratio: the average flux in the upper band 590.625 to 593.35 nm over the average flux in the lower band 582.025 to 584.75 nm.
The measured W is 0.98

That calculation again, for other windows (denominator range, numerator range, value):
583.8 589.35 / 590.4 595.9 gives 1.04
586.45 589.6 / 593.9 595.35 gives 1.07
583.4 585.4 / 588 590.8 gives 0.87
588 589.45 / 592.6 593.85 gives 1.20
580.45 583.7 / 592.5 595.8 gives 0.98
